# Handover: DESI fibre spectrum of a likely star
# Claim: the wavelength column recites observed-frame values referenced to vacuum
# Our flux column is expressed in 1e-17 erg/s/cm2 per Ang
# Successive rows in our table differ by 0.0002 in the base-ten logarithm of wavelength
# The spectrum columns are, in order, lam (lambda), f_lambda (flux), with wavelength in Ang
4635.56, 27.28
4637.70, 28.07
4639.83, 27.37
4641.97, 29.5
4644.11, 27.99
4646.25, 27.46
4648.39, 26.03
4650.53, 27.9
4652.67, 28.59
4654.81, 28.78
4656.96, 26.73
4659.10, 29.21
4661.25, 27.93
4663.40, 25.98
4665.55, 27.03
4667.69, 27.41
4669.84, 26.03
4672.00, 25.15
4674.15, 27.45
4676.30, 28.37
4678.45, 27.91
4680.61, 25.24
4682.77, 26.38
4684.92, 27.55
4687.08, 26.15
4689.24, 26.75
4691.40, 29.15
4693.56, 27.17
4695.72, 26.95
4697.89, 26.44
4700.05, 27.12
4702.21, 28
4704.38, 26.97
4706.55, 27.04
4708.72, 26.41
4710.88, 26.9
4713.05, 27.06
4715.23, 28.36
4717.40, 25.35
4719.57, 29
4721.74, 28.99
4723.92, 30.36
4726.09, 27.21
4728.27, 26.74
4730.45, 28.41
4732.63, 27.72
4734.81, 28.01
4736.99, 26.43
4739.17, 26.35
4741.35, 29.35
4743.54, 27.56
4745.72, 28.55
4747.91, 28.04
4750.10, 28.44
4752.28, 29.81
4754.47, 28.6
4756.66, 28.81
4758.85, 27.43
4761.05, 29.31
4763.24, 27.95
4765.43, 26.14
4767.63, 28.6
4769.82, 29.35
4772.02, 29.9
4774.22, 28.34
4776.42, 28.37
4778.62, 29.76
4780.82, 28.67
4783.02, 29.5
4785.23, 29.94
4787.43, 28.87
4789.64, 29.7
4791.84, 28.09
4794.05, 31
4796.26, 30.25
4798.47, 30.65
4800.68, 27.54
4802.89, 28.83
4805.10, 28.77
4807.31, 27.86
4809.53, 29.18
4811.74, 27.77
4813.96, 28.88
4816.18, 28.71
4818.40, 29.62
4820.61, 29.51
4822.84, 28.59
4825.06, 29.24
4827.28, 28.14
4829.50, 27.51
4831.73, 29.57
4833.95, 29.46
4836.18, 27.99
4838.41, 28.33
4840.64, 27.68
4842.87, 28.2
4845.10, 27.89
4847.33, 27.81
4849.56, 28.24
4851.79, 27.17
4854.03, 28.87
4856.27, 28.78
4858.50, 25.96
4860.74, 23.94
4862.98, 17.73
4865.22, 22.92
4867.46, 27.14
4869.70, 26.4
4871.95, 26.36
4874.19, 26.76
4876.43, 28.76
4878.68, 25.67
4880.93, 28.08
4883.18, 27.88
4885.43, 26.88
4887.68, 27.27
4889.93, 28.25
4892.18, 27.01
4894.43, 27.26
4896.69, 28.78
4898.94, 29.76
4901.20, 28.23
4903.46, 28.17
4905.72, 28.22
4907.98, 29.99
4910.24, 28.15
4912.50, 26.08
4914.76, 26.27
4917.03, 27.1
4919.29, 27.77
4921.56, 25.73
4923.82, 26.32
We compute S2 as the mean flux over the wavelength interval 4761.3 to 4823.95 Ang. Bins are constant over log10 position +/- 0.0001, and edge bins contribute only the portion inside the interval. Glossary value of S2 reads 28.9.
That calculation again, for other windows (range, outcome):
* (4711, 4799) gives 28.5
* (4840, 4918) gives 27.1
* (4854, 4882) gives 25.8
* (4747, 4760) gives 28.5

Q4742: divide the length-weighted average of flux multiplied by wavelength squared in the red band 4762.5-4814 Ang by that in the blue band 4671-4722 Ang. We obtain 1.11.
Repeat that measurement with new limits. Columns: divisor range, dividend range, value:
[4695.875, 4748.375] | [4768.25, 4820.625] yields 1.09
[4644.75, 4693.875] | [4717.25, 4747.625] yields 1.05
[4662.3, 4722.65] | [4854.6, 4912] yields 1.08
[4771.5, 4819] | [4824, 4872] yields 0.95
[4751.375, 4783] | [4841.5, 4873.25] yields 0.95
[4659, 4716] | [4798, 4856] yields 1.12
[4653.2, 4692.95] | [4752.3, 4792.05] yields 1.10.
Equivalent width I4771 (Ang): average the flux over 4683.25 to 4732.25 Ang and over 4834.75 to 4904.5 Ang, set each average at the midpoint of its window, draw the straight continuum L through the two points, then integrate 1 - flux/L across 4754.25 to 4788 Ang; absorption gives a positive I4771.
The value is -1.74 Ang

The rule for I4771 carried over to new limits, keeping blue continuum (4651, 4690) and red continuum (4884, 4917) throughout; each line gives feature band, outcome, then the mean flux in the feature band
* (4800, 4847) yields -1.6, 28.5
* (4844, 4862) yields 0.3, 27.3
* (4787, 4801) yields -1.0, 29.6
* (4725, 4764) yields -0.9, 28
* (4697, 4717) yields 0.1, 27.1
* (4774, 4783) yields -0.5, 28.9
